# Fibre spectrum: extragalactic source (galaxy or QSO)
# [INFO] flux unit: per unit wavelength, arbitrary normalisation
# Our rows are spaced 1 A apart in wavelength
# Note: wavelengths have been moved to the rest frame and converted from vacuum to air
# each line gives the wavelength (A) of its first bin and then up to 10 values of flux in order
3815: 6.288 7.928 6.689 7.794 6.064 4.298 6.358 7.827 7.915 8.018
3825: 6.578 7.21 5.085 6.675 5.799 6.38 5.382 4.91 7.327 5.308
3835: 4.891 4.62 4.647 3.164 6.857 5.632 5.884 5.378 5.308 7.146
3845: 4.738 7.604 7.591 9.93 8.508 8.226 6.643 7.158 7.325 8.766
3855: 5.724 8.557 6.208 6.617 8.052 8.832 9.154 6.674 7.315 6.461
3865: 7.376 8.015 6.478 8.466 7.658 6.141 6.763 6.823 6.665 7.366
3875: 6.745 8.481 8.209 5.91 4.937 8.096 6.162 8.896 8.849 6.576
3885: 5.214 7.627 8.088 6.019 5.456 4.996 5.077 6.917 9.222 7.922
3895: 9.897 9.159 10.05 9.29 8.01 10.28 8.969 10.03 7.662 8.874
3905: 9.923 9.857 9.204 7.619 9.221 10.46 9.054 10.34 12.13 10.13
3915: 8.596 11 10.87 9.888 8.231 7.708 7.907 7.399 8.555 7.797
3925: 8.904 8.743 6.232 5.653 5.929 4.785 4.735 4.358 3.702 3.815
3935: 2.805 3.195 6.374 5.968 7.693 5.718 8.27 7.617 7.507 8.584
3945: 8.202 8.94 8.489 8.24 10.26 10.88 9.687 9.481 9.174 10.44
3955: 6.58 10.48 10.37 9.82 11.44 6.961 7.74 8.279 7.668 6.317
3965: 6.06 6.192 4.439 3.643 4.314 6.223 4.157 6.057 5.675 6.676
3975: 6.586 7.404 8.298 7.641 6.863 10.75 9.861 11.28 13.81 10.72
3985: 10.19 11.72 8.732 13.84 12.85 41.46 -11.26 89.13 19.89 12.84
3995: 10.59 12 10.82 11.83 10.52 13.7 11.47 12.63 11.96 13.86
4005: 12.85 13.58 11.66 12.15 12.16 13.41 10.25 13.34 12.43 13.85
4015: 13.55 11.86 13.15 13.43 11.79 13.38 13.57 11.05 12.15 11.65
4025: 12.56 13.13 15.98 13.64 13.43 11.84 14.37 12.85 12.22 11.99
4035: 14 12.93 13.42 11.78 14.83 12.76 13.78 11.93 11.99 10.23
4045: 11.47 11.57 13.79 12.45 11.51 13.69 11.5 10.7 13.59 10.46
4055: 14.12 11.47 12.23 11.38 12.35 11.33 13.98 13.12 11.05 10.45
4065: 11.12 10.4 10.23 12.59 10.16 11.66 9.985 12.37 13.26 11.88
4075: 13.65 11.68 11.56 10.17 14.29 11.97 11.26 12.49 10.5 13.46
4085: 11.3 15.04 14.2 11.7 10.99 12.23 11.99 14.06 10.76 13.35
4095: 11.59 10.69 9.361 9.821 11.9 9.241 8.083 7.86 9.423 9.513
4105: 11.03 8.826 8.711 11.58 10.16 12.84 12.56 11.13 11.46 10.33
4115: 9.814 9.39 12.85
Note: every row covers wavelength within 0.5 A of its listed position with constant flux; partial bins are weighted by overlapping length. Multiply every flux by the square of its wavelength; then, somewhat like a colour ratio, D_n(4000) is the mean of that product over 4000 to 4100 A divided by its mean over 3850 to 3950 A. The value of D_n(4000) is 1.7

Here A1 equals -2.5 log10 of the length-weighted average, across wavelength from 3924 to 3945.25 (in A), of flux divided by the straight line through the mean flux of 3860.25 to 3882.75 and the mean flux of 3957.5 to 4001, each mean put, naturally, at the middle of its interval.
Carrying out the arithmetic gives 0.48 mag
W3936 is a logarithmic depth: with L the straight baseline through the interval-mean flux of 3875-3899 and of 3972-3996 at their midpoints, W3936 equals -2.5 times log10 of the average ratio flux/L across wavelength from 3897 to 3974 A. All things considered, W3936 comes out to 0.30 mag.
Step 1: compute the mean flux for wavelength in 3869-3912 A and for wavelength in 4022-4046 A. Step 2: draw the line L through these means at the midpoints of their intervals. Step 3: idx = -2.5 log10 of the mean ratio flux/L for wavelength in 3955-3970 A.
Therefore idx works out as 0.37 mag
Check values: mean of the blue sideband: 7.9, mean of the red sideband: 12.8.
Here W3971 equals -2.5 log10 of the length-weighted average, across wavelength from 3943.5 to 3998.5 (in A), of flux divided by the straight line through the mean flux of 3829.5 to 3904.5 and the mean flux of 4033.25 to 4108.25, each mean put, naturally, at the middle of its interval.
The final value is -0.12 mag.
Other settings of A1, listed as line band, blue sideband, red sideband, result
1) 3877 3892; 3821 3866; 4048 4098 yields 0.15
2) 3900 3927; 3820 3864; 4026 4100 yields -0.09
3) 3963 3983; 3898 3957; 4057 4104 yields 0.30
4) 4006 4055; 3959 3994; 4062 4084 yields -0.11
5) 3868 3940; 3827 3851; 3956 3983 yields -0.12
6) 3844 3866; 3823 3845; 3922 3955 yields -0.22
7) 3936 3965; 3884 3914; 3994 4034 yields 0.23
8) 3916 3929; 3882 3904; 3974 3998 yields 0.21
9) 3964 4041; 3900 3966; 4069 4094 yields -0.22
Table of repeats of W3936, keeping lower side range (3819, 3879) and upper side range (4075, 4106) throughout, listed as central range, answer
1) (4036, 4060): -0.17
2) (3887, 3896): 0.07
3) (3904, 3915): -0.22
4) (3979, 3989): -0.18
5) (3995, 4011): -0.25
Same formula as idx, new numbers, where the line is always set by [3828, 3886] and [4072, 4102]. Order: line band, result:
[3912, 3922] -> -0.18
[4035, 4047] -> -0.17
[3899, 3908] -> -0.17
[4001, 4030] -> -0.24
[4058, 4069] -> -0.03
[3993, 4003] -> -0.24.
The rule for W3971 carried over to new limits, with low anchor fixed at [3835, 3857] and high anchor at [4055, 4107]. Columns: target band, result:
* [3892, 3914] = -0.20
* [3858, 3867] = -0.10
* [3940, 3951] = 0.01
